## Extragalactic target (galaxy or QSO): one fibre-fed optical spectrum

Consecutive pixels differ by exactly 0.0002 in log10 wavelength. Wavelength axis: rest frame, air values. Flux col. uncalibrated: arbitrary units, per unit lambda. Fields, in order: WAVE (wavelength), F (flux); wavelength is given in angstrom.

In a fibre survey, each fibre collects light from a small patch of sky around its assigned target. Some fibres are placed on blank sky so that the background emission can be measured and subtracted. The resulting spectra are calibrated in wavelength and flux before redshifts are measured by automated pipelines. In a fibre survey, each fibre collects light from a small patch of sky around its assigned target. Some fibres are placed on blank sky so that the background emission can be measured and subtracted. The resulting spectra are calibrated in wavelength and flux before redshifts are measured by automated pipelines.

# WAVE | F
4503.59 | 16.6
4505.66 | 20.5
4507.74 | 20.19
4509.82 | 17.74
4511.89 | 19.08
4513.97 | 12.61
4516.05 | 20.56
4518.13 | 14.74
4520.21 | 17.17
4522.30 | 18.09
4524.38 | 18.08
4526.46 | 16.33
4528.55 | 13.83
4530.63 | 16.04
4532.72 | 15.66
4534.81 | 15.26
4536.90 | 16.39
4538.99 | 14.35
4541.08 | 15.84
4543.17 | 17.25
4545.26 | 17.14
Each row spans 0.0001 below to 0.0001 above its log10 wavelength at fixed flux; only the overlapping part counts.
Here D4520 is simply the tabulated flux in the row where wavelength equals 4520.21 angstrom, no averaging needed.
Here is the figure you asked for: 17.17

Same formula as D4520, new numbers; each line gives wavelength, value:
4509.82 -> 17.74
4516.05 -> 20.56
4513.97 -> 12.61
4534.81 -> 15.26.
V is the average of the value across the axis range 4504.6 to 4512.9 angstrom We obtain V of 19.4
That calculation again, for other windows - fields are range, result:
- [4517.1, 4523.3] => 16.6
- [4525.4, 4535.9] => 15.4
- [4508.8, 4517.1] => 17.5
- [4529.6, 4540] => 15.5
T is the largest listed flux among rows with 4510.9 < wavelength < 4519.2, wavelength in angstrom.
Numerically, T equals 20.56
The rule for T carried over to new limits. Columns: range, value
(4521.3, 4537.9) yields 18.09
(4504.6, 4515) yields 20.5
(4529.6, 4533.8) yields 16.04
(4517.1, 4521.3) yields 17.17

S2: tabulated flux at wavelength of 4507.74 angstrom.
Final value 20.19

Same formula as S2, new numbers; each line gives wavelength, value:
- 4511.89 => 19.08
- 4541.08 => 15.84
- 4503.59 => 16.6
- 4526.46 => 16.33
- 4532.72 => 15.66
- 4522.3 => 18.09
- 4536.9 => 16.39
